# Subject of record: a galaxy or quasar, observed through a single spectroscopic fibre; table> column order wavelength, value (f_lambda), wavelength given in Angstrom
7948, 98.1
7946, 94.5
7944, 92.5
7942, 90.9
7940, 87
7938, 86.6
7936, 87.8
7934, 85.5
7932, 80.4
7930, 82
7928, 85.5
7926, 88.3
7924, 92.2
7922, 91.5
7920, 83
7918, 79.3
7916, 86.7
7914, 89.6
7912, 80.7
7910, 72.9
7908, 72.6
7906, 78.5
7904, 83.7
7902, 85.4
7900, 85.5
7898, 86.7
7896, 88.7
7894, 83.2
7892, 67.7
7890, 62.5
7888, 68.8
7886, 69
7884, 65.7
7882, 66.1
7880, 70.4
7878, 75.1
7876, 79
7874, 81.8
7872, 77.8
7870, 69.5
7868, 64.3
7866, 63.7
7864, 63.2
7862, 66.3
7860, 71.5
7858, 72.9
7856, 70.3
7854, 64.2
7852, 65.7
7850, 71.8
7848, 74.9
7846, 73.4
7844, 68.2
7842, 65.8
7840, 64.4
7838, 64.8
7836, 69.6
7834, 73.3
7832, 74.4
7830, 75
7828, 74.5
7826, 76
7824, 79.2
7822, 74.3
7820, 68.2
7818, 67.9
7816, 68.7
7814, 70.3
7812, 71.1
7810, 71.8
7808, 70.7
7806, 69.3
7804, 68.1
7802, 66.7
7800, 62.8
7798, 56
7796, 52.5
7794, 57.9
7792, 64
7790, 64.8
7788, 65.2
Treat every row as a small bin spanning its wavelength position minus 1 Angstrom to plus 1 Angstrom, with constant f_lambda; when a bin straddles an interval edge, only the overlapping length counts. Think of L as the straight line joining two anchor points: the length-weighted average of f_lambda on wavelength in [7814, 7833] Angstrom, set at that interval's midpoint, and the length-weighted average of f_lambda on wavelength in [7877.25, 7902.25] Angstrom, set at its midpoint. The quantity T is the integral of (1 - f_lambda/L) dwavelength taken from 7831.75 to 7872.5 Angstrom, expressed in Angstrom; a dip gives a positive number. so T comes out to 2.7 Angstrom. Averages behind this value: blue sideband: 73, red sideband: 74.7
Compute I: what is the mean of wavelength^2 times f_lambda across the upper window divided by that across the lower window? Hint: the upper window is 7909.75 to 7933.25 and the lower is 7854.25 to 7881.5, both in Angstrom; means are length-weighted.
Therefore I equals 1.2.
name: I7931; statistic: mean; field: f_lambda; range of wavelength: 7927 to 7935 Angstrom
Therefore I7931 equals 83.3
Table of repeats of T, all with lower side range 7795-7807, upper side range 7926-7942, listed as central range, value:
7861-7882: 1.1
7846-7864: 0.6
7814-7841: -1.8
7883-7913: 1.0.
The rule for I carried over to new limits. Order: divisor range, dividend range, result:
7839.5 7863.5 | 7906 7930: 1.23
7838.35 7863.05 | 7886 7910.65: 1.14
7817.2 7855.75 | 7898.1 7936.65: 1.21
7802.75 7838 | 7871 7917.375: 1.10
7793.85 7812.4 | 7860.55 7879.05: 1.12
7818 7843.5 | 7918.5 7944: 1.25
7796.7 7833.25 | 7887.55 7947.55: 1.22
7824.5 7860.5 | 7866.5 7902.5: 1.07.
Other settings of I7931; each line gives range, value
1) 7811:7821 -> 69.2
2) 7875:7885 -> 71.3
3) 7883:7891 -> 66.5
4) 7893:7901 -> 86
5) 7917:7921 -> 81.2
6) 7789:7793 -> 64.4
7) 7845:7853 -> 71.5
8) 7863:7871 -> 65.2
